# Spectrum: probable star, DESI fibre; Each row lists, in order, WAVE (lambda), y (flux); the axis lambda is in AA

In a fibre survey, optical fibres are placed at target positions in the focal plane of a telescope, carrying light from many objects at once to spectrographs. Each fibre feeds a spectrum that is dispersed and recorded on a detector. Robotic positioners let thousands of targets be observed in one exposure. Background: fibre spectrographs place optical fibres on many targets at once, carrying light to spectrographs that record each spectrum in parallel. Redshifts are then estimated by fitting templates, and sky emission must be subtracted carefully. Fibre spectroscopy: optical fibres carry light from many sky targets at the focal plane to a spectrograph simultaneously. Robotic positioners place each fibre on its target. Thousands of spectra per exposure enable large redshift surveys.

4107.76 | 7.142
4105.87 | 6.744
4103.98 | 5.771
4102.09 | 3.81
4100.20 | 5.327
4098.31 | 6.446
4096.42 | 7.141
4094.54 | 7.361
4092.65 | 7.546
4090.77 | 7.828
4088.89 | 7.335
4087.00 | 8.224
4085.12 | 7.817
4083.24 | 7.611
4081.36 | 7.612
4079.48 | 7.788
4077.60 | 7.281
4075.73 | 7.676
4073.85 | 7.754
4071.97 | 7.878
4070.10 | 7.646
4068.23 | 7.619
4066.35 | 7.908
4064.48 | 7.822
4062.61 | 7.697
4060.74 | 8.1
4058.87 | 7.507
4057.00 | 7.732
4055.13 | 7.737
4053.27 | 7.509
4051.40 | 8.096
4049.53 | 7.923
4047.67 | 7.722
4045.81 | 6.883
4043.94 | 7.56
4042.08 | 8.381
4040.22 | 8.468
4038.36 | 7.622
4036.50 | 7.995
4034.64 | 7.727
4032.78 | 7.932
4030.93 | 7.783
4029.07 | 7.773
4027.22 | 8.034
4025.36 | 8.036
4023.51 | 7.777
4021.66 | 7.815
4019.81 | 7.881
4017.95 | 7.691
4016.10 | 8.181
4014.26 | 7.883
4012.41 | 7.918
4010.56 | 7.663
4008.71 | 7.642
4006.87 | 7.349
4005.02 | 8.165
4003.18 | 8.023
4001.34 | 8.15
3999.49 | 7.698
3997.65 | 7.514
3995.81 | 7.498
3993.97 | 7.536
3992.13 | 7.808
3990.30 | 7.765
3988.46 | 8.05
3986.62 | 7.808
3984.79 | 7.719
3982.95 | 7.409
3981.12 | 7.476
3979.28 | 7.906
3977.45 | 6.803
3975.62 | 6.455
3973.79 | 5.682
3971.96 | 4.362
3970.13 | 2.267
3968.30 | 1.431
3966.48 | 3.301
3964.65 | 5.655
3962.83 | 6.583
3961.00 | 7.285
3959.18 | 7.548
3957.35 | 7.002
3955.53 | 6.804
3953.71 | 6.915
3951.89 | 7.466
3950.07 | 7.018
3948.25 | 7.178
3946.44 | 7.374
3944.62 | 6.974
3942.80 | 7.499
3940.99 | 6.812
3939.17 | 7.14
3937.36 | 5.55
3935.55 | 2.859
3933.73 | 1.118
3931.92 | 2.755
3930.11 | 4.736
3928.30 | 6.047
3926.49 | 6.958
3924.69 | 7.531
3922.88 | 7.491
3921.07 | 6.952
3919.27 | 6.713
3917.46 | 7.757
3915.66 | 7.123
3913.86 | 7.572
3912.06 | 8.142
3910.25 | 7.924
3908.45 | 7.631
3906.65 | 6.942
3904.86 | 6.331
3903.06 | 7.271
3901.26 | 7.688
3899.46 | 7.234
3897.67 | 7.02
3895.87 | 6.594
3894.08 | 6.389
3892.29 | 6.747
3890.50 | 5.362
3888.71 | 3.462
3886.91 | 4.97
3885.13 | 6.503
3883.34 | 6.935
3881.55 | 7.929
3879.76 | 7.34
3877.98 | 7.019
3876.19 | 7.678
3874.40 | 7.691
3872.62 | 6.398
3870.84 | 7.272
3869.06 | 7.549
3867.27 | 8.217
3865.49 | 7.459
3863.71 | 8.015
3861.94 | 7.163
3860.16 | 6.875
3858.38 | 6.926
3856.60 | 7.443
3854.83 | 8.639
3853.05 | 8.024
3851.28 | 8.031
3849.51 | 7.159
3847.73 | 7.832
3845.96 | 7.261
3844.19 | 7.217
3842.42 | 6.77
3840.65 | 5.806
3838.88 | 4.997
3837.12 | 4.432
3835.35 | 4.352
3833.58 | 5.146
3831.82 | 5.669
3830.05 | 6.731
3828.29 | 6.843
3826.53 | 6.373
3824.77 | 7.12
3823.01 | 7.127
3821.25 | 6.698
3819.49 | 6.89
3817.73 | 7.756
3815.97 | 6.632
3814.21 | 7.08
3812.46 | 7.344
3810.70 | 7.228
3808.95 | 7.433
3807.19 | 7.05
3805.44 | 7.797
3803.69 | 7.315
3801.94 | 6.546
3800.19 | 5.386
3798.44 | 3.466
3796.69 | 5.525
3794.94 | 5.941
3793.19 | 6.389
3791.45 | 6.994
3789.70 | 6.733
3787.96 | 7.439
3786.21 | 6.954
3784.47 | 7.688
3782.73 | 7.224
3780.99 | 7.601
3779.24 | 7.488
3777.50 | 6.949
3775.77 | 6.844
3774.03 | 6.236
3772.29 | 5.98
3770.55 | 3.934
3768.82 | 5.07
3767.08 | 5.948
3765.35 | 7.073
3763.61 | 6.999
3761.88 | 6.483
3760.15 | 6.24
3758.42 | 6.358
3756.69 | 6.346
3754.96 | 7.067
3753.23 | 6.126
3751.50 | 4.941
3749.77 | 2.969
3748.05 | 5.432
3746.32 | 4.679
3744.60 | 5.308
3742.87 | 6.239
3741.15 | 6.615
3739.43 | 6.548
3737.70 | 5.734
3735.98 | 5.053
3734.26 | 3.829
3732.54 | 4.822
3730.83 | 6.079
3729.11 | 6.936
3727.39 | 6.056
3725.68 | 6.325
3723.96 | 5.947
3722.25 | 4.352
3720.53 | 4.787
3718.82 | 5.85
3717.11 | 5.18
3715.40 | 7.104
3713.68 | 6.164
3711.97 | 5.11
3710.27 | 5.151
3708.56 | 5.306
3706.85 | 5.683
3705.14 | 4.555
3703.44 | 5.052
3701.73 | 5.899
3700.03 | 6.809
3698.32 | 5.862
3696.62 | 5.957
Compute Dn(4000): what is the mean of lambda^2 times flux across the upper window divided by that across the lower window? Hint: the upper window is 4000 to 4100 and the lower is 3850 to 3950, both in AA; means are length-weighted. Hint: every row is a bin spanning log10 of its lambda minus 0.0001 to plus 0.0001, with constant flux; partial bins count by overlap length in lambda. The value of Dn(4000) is 1.23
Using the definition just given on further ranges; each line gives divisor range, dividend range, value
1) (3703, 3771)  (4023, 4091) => 1.62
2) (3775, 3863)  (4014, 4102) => 1.27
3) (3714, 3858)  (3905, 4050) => 1.22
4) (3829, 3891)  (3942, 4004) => 1.06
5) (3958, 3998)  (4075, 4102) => 1.19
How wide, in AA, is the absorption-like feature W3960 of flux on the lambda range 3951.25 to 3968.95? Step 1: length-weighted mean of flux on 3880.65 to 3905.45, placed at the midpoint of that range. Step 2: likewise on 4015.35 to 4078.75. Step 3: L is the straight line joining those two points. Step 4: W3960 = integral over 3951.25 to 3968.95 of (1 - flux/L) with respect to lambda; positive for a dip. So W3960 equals 2.49 AA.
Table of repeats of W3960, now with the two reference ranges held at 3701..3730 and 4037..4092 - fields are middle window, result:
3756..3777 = -0.76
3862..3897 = -1.13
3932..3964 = 3.30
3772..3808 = -3.48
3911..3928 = -1.13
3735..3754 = 1.25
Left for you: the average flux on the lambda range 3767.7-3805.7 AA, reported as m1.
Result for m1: 6.41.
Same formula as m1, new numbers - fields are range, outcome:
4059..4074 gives 7.79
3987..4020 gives 7.8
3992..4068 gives 7.81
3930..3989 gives 6.04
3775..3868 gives 6.83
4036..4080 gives 7.76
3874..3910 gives 6.75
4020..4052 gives 7.85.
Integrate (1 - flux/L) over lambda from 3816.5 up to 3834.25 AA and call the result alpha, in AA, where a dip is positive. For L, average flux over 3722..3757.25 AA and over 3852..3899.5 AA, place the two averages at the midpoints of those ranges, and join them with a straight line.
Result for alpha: -0.5 AA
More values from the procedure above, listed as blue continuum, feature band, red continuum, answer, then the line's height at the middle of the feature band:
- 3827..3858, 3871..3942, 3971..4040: 5.2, 7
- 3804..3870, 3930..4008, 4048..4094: 10.0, 7.39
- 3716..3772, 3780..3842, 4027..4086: -4.0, 6.12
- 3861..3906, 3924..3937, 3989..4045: 4.8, 7.22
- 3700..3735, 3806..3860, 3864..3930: -2.8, 6.47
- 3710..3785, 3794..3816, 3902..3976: -1.8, 6.01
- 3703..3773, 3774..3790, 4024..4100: -3.4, 5.93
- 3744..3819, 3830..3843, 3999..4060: 2.6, 6.7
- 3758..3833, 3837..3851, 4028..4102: 0.4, 6.79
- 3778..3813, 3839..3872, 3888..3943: -4.0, 6.57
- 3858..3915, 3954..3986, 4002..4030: 6.5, 7.56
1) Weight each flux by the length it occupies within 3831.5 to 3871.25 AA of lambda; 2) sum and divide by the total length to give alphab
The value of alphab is 6.9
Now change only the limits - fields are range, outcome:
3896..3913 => 7.32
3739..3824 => 6.41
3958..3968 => 5.81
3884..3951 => 6.42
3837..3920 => 7.03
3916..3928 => 7.17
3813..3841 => 6.25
